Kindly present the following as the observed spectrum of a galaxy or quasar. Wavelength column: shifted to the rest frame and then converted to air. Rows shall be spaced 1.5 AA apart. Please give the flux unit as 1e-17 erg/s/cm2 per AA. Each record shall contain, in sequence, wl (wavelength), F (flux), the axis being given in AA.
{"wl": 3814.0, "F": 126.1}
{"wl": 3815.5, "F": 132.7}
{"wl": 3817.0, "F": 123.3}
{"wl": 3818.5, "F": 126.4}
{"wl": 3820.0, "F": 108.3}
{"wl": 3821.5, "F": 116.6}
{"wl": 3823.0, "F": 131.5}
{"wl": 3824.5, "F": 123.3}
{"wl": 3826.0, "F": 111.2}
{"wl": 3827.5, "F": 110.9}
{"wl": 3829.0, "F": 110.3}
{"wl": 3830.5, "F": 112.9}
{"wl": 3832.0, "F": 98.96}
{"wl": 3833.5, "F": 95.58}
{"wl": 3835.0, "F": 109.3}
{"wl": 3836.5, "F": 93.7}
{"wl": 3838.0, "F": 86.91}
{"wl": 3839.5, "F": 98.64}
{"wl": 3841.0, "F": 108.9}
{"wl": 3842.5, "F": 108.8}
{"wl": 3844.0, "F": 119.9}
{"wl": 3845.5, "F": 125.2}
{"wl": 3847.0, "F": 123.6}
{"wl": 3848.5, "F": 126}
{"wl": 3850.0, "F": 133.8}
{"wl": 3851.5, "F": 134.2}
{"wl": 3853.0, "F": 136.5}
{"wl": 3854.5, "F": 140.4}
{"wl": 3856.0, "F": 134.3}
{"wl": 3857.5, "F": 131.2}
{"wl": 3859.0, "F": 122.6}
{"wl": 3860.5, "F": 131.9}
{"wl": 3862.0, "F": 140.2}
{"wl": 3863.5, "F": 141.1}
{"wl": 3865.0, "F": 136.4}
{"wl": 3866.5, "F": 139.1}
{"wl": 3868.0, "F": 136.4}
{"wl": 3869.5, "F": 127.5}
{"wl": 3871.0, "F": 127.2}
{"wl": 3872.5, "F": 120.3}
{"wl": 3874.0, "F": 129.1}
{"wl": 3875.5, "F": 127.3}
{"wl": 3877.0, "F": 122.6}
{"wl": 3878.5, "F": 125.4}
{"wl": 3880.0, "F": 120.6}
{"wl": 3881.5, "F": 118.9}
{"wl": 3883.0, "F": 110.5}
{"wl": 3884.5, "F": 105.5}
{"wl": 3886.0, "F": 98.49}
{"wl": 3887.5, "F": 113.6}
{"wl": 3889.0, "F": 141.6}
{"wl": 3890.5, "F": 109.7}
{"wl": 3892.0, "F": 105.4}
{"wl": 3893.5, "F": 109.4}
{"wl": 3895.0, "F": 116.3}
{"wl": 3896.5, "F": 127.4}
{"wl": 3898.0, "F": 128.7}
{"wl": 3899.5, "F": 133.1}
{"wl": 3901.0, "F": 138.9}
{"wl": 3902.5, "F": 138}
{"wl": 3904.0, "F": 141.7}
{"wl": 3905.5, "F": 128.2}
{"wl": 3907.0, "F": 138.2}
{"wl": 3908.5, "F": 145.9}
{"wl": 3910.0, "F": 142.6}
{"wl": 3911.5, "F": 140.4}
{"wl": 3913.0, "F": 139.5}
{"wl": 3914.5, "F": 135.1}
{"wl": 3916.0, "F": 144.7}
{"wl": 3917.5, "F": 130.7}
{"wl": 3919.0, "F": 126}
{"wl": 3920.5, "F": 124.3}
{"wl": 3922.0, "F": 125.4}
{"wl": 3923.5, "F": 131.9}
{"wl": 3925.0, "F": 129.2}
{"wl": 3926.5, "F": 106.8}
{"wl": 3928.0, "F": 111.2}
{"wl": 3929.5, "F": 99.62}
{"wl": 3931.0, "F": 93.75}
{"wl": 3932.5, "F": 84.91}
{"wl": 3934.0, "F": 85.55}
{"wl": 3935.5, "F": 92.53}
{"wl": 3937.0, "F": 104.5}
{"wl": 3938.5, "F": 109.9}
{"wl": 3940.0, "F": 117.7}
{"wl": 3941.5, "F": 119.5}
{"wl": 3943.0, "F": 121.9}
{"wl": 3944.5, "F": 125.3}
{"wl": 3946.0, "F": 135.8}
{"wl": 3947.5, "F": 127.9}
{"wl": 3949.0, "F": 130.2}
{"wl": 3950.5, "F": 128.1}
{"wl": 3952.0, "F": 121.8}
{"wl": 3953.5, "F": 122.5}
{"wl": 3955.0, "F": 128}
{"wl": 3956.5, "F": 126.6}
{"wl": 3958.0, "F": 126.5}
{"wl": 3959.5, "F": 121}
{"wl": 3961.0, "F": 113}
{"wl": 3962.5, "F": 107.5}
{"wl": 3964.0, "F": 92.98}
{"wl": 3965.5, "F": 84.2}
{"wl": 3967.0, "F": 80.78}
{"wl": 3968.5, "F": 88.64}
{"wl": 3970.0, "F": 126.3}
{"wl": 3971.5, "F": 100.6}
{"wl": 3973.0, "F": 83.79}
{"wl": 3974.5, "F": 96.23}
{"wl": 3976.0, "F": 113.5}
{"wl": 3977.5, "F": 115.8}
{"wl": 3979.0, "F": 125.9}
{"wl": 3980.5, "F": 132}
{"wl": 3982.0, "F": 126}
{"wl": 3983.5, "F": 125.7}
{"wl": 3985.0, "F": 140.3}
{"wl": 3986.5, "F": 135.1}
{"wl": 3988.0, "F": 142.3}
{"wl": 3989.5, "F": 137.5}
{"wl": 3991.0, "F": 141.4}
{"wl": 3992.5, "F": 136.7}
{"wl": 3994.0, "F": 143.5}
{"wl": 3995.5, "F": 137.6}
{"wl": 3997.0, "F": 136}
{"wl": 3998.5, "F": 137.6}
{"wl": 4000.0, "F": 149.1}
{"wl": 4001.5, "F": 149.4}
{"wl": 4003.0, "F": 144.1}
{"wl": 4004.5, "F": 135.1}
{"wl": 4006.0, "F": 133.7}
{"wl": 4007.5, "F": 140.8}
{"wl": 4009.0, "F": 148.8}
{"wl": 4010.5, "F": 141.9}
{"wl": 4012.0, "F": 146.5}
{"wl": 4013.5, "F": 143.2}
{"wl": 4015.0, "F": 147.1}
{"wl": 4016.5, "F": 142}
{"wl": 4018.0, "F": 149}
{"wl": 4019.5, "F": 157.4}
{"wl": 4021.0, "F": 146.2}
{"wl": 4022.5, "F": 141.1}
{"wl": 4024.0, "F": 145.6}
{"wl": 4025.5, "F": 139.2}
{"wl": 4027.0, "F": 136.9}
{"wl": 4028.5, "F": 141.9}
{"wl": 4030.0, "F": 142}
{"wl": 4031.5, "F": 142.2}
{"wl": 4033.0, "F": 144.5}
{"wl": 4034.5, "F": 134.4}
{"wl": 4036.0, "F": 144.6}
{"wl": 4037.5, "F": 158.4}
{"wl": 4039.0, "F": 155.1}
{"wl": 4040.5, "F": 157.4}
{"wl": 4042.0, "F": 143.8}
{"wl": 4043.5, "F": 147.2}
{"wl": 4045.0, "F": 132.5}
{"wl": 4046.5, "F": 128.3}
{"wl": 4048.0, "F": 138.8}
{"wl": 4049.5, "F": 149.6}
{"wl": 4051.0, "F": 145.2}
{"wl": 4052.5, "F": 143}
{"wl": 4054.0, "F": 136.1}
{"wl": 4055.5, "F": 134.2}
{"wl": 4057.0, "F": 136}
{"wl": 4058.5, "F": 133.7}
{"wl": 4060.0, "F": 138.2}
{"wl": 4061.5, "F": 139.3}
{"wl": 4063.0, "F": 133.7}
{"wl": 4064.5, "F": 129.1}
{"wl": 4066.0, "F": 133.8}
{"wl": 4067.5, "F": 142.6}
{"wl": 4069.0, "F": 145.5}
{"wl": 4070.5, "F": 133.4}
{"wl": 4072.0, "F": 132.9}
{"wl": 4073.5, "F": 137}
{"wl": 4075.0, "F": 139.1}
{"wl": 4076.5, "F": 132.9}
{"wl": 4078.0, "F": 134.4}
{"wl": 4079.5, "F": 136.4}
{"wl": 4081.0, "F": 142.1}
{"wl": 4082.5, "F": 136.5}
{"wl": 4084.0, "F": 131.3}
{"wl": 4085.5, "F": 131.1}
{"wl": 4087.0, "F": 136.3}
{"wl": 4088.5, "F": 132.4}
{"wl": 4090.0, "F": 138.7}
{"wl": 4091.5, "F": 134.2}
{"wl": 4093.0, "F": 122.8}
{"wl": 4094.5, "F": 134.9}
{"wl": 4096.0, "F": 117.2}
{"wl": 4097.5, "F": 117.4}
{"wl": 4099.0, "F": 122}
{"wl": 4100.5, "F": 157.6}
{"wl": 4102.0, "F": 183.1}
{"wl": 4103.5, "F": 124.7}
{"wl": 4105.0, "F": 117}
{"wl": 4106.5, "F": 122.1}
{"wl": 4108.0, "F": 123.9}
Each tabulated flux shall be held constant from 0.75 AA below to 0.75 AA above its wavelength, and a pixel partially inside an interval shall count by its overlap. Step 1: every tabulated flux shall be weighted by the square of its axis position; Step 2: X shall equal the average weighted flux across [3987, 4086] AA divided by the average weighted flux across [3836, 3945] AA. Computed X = 1.24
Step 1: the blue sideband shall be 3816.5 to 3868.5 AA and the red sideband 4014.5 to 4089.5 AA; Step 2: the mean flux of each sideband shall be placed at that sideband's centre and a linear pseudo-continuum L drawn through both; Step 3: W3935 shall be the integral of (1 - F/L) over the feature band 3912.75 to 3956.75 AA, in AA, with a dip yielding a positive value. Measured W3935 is 3.48 AA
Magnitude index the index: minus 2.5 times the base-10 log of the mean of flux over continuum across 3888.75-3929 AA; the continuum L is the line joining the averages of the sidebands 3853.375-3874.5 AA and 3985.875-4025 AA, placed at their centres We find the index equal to 0.06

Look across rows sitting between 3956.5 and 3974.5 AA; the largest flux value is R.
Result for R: 126.6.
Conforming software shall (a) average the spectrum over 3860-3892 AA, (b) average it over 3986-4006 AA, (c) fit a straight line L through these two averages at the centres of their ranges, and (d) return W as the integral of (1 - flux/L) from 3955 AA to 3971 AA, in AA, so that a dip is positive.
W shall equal 3.32 AA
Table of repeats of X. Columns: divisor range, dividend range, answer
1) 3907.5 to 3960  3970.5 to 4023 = 1.14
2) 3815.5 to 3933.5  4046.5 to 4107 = 1.23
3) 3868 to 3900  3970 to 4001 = 1.12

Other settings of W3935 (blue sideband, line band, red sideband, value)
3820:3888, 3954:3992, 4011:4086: 4.63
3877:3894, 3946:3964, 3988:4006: 1.17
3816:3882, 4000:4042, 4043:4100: -4.08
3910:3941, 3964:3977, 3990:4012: 3.43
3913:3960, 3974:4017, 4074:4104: -3.64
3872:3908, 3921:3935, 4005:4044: 2.33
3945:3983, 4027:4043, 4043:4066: -1.63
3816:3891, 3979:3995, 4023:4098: -0.46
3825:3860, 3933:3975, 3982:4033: 6.92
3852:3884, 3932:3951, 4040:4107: 2.53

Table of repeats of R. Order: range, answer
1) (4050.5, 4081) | 145.5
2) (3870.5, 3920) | 145.9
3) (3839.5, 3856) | 140.4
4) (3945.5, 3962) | 135.8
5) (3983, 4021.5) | 157.4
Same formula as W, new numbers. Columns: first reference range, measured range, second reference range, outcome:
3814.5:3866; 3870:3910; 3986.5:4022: 0.90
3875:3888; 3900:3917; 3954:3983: -3.75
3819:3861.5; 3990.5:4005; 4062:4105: -1.37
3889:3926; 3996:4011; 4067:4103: -0.90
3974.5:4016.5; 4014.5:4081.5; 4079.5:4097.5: -3.44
